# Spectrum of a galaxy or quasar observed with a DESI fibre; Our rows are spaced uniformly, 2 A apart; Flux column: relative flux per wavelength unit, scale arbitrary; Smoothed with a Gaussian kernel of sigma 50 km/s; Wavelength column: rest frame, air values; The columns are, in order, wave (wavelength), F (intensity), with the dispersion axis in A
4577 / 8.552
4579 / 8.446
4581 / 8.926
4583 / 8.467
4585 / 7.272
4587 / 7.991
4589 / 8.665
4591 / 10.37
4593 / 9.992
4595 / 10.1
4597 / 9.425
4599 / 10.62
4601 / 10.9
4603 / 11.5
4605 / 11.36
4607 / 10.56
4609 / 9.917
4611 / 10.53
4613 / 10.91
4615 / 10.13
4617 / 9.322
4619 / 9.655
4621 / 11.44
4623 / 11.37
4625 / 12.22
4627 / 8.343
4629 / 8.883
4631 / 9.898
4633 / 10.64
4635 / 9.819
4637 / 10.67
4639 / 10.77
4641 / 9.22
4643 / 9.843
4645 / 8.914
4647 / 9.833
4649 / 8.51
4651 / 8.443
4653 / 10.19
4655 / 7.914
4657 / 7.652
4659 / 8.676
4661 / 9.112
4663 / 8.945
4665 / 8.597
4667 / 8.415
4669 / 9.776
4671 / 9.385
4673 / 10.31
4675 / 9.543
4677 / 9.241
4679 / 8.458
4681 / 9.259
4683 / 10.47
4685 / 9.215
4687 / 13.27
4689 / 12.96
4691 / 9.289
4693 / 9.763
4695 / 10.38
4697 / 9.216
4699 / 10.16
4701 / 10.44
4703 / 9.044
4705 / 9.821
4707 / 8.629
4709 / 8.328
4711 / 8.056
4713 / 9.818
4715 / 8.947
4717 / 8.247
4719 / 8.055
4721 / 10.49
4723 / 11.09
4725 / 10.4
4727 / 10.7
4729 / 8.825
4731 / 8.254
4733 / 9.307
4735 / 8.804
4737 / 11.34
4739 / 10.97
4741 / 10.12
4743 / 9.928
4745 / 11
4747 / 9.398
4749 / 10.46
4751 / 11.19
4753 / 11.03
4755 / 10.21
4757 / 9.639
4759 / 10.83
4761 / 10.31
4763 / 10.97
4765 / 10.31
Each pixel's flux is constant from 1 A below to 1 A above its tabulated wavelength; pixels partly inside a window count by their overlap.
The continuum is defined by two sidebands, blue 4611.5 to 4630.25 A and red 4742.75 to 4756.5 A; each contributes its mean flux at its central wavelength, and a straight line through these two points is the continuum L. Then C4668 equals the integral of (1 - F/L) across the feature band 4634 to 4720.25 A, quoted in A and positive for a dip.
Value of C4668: 7.6 A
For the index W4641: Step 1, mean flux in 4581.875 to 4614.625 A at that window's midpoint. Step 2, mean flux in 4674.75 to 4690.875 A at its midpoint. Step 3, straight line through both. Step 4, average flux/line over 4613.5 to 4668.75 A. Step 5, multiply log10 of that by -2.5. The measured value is 0.06 mag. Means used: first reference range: 9.91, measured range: 9.55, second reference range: 10.3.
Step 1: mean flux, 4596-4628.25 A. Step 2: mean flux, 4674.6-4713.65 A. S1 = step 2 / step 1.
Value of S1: 0.9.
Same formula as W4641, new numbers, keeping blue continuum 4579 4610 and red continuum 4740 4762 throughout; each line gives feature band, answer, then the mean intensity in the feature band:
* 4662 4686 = 0.08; 9.3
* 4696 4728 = 0.08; 9.47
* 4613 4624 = -0.07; 10.4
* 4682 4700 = -0.04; 10.5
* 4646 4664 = 0.13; 8.81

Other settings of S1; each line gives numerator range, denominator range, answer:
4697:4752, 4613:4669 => 1.01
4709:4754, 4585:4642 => 0.97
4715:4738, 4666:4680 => 1.03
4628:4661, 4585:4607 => 0.94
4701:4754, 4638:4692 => 1.02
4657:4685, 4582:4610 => 0.94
